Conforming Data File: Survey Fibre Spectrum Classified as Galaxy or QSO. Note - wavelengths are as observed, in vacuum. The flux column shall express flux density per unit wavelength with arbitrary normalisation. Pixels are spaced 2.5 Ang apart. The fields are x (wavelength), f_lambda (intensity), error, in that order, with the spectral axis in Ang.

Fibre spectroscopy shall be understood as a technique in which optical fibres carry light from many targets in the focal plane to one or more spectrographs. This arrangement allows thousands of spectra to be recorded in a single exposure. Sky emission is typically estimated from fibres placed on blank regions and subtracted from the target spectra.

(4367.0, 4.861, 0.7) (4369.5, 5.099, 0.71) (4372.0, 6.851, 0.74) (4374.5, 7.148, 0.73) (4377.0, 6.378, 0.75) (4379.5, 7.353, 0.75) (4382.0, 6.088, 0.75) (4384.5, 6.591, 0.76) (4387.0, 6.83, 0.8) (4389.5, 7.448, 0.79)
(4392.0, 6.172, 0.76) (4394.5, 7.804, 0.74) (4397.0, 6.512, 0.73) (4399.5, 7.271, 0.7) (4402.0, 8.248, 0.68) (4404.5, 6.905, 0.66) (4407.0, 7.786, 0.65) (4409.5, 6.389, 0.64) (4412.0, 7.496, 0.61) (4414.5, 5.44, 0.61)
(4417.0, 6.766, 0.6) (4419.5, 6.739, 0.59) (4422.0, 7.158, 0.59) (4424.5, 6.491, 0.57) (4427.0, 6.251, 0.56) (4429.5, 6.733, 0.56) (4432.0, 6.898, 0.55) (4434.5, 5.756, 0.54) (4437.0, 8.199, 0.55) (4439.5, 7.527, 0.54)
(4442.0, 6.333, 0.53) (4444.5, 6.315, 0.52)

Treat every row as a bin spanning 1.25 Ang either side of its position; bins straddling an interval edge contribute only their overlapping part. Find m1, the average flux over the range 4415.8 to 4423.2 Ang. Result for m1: 6.89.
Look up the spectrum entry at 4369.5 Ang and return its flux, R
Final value 5.099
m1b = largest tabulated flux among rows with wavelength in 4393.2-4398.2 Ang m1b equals 7.804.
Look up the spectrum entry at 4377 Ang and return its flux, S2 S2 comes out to 6.378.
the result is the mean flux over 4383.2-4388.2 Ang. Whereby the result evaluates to 6.7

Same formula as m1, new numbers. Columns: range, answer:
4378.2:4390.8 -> 6.86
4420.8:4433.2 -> 6.7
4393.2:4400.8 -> 7.2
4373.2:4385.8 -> 6.71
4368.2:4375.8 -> 6.36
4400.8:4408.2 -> 7.64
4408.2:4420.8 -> 6.57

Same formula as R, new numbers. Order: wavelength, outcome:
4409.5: 6.389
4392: 6.172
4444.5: 6.315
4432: 6.898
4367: 4.861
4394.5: 7.804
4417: 6.766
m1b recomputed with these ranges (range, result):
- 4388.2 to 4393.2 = 7.448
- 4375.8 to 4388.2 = 7.353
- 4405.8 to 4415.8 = 7.786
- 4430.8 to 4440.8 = 8.199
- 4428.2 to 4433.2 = 6.898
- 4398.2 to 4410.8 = 8.248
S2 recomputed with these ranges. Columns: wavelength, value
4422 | 7.158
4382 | 6.088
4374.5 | 7.148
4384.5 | 6.591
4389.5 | 7.448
